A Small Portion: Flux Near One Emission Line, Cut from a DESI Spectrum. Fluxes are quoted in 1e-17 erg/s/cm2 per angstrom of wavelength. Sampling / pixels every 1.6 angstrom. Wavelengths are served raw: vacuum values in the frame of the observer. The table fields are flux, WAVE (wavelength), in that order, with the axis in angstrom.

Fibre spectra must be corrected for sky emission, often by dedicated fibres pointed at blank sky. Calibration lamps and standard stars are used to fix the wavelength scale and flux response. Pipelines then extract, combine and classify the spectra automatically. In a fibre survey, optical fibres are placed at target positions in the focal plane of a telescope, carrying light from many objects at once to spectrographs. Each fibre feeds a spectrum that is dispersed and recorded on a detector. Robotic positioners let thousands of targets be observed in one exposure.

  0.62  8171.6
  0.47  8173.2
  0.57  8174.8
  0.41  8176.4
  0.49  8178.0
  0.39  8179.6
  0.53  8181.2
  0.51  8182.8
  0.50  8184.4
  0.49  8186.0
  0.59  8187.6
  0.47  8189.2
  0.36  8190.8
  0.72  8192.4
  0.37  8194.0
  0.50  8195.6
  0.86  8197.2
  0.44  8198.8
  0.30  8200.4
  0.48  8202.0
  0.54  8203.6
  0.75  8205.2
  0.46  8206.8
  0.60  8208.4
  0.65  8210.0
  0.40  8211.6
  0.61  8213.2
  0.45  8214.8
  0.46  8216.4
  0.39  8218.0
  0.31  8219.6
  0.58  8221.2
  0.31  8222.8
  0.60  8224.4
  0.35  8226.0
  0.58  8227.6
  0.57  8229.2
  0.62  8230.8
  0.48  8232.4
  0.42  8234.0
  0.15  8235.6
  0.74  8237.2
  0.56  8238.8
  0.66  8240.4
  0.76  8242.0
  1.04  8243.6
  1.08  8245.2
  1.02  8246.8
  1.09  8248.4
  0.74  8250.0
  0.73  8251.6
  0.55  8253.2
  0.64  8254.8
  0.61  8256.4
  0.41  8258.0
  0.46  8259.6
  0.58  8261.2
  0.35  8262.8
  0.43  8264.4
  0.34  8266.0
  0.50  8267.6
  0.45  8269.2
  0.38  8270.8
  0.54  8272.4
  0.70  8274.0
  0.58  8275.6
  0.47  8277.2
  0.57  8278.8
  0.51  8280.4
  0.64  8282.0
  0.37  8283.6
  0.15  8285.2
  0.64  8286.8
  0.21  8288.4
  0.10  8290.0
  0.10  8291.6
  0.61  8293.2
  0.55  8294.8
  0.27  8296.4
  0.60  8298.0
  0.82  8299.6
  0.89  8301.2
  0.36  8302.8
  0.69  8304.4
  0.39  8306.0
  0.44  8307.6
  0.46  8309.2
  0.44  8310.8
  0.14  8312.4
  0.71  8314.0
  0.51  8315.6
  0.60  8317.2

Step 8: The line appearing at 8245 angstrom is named [O III] 5007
